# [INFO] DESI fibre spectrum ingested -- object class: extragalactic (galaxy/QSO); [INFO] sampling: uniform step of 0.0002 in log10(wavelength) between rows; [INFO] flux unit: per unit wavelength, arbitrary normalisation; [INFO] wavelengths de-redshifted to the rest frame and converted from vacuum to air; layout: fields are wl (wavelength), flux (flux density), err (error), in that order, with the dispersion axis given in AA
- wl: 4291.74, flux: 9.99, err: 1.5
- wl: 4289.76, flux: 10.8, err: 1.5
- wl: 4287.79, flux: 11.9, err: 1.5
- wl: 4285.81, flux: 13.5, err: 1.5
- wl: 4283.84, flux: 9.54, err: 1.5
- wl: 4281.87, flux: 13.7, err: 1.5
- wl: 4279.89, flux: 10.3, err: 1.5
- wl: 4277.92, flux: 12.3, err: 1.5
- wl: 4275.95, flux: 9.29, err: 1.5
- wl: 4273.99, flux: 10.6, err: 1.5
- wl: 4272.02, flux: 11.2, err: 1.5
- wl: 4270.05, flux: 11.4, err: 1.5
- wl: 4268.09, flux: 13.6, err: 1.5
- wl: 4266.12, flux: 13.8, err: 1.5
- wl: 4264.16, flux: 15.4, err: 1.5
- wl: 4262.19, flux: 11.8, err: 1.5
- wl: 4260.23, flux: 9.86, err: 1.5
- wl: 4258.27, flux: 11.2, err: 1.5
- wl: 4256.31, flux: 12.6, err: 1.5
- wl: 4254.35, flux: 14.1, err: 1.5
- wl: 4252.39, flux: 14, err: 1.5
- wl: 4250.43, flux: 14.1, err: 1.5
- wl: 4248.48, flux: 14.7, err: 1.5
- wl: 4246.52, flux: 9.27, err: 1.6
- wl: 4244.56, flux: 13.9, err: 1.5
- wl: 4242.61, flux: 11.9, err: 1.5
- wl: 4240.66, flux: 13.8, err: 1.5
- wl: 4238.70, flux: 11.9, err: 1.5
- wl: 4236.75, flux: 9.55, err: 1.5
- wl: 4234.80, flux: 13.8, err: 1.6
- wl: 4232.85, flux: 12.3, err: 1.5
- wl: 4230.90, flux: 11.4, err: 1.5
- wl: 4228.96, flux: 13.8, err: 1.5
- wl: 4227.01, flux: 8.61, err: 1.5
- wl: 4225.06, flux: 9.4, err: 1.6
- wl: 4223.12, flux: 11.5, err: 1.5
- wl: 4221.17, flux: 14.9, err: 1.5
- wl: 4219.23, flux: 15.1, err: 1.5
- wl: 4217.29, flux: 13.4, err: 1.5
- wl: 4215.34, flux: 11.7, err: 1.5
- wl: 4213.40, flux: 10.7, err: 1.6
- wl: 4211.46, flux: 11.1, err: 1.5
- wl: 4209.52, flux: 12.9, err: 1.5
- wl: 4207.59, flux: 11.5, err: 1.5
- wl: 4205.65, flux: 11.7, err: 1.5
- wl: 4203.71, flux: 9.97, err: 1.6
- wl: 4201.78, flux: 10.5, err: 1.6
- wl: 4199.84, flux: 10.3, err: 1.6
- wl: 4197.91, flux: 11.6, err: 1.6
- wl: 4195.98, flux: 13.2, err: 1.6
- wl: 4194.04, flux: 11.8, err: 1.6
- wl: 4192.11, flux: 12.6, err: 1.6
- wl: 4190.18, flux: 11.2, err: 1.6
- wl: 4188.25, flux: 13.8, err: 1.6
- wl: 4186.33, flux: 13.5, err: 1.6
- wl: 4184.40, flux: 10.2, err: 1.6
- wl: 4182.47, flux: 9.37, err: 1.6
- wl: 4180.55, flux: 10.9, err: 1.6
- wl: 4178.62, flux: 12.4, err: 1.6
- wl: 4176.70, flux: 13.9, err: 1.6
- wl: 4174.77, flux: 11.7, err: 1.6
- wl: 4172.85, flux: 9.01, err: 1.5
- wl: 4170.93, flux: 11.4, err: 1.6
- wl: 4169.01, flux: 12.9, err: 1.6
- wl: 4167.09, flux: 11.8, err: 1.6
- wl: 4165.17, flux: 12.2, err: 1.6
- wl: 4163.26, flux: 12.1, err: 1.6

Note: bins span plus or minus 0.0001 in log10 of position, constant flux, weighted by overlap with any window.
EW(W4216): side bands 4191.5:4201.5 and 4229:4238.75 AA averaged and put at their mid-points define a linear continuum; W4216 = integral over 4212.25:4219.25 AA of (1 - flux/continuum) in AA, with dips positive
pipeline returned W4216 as -0.3 AA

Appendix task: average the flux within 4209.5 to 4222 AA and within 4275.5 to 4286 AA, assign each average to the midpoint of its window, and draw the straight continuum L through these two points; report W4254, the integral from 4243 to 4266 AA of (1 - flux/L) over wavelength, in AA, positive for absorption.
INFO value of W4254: -1.7 AA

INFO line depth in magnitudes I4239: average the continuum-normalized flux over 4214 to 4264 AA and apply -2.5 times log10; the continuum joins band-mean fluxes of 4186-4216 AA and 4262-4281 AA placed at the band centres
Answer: -0.046 mag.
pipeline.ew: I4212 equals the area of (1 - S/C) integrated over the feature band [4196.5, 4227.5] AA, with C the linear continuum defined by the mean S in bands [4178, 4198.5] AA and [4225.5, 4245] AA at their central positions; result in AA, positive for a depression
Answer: 0.77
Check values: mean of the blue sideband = 11.9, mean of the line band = 11.6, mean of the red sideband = 12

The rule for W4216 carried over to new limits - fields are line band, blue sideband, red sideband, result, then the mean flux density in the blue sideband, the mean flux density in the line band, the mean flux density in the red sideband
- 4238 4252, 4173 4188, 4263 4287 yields -1.1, 11.7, 12.9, 12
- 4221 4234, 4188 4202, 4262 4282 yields 0.4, 11.8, 11.5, 12.1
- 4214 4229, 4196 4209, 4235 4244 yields -0.7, 11.2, 12.2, 12.1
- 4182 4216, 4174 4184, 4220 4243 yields 0.4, 11.6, 11.6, 11.9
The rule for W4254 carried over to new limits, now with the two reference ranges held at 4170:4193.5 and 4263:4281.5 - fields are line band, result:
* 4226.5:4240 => 0.12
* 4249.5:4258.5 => -1.05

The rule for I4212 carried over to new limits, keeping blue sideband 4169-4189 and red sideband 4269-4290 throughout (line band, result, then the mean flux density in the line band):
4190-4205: 0.2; 11.4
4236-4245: -0.6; 12.2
